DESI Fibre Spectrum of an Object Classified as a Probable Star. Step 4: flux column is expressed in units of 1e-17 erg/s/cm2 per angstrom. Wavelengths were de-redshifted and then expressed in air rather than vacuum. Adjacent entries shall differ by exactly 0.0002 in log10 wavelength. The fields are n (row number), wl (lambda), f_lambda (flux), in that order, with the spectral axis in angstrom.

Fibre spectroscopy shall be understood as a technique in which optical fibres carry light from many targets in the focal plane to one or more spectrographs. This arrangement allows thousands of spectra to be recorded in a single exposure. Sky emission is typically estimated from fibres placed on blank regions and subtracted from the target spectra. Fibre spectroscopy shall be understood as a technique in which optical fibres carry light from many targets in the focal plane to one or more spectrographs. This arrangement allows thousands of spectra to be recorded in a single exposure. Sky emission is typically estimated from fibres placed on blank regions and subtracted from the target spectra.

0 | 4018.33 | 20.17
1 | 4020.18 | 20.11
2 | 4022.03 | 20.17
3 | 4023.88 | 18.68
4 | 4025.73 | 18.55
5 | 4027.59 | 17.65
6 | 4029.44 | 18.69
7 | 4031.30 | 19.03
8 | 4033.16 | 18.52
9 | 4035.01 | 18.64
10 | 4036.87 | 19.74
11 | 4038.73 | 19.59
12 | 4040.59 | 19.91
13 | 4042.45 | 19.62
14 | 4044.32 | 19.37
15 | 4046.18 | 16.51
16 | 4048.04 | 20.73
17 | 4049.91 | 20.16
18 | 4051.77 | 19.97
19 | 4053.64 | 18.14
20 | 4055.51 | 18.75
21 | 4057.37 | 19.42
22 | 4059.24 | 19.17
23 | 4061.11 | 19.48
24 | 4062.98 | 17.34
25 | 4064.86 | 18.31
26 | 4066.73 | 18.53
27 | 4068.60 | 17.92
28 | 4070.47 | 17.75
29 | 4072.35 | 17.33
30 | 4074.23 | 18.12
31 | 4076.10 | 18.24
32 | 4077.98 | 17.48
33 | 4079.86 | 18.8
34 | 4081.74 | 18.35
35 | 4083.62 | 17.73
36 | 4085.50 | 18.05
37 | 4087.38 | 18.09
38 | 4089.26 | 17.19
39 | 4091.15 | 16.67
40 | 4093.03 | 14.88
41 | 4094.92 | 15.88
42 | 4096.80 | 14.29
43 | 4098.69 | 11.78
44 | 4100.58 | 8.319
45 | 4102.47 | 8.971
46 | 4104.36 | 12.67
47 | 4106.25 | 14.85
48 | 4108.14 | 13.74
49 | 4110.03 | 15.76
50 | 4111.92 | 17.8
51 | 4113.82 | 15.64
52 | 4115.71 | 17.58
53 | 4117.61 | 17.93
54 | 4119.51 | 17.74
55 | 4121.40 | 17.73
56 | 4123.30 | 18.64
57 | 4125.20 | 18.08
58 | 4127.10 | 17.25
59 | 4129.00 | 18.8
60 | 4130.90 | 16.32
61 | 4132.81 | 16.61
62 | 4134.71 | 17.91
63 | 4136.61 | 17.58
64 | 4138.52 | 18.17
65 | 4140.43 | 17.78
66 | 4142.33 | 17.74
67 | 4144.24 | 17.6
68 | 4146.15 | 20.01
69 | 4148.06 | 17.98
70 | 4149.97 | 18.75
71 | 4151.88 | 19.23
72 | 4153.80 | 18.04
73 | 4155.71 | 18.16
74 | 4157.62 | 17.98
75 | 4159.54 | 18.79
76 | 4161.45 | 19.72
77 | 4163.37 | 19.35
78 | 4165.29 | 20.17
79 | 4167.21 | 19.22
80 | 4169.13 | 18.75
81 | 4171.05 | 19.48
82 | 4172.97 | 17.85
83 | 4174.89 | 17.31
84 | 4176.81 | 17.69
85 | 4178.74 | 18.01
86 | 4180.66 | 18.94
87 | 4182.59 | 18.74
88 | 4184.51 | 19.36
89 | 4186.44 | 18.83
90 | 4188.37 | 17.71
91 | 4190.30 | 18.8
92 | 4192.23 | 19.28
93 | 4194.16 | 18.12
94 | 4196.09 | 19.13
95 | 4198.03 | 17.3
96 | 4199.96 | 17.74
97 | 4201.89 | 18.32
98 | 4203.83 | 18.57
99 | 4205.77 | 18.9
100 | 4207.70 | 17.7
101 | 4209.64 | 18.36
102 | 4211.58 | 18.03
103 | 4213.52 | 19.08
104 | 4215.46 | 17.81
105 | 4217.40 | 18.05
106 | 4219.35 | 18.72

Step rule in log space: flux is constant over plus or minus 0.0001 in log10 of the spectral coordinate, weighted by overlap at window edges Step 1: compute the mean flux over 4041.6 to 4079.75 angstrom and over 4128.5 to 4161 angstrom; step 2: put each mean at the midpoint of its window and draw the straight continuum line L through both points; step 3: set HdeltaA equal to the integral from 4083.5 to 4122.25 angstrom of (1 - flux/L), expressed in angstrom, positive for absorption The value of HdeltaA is 6.37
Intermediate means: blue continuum 18.6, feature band 15.3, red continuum 18.1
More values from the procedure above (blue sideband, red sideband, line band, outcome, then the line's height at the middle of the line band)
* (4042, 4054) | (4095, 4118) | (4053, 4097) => -2.5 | 16.9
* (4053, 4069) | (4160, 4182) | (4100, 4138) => 5.3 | 18.7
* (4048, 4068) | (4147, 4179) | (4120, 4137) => 1.0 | 18.8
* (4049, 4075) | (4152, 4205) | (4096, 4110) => 4.7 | 18.6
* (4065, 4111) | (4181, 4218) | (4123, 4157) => -1.9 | 17.1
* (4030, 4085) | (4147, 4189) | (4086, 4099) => 2.0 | 18.7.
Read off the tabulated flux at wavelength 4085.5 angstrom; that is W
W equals 18.05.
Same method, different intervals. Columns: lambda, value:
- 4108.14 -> 13.74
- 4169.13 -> 18.75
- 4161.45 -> 19.72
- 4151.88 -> 19.23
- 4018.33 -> 20.17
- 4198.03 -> 17.3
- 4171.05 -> 19.48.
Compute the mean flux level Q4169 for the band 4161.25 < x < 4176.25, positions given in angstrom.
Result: 18.9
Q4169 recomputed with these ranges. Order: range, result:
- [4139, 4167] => 18.7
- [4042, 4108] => 17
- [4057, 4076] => 18.3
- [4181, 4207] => 18.5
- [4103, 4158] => 17.3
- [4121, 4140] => 17.7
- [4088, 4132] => 15.6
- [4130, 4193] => 18.4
